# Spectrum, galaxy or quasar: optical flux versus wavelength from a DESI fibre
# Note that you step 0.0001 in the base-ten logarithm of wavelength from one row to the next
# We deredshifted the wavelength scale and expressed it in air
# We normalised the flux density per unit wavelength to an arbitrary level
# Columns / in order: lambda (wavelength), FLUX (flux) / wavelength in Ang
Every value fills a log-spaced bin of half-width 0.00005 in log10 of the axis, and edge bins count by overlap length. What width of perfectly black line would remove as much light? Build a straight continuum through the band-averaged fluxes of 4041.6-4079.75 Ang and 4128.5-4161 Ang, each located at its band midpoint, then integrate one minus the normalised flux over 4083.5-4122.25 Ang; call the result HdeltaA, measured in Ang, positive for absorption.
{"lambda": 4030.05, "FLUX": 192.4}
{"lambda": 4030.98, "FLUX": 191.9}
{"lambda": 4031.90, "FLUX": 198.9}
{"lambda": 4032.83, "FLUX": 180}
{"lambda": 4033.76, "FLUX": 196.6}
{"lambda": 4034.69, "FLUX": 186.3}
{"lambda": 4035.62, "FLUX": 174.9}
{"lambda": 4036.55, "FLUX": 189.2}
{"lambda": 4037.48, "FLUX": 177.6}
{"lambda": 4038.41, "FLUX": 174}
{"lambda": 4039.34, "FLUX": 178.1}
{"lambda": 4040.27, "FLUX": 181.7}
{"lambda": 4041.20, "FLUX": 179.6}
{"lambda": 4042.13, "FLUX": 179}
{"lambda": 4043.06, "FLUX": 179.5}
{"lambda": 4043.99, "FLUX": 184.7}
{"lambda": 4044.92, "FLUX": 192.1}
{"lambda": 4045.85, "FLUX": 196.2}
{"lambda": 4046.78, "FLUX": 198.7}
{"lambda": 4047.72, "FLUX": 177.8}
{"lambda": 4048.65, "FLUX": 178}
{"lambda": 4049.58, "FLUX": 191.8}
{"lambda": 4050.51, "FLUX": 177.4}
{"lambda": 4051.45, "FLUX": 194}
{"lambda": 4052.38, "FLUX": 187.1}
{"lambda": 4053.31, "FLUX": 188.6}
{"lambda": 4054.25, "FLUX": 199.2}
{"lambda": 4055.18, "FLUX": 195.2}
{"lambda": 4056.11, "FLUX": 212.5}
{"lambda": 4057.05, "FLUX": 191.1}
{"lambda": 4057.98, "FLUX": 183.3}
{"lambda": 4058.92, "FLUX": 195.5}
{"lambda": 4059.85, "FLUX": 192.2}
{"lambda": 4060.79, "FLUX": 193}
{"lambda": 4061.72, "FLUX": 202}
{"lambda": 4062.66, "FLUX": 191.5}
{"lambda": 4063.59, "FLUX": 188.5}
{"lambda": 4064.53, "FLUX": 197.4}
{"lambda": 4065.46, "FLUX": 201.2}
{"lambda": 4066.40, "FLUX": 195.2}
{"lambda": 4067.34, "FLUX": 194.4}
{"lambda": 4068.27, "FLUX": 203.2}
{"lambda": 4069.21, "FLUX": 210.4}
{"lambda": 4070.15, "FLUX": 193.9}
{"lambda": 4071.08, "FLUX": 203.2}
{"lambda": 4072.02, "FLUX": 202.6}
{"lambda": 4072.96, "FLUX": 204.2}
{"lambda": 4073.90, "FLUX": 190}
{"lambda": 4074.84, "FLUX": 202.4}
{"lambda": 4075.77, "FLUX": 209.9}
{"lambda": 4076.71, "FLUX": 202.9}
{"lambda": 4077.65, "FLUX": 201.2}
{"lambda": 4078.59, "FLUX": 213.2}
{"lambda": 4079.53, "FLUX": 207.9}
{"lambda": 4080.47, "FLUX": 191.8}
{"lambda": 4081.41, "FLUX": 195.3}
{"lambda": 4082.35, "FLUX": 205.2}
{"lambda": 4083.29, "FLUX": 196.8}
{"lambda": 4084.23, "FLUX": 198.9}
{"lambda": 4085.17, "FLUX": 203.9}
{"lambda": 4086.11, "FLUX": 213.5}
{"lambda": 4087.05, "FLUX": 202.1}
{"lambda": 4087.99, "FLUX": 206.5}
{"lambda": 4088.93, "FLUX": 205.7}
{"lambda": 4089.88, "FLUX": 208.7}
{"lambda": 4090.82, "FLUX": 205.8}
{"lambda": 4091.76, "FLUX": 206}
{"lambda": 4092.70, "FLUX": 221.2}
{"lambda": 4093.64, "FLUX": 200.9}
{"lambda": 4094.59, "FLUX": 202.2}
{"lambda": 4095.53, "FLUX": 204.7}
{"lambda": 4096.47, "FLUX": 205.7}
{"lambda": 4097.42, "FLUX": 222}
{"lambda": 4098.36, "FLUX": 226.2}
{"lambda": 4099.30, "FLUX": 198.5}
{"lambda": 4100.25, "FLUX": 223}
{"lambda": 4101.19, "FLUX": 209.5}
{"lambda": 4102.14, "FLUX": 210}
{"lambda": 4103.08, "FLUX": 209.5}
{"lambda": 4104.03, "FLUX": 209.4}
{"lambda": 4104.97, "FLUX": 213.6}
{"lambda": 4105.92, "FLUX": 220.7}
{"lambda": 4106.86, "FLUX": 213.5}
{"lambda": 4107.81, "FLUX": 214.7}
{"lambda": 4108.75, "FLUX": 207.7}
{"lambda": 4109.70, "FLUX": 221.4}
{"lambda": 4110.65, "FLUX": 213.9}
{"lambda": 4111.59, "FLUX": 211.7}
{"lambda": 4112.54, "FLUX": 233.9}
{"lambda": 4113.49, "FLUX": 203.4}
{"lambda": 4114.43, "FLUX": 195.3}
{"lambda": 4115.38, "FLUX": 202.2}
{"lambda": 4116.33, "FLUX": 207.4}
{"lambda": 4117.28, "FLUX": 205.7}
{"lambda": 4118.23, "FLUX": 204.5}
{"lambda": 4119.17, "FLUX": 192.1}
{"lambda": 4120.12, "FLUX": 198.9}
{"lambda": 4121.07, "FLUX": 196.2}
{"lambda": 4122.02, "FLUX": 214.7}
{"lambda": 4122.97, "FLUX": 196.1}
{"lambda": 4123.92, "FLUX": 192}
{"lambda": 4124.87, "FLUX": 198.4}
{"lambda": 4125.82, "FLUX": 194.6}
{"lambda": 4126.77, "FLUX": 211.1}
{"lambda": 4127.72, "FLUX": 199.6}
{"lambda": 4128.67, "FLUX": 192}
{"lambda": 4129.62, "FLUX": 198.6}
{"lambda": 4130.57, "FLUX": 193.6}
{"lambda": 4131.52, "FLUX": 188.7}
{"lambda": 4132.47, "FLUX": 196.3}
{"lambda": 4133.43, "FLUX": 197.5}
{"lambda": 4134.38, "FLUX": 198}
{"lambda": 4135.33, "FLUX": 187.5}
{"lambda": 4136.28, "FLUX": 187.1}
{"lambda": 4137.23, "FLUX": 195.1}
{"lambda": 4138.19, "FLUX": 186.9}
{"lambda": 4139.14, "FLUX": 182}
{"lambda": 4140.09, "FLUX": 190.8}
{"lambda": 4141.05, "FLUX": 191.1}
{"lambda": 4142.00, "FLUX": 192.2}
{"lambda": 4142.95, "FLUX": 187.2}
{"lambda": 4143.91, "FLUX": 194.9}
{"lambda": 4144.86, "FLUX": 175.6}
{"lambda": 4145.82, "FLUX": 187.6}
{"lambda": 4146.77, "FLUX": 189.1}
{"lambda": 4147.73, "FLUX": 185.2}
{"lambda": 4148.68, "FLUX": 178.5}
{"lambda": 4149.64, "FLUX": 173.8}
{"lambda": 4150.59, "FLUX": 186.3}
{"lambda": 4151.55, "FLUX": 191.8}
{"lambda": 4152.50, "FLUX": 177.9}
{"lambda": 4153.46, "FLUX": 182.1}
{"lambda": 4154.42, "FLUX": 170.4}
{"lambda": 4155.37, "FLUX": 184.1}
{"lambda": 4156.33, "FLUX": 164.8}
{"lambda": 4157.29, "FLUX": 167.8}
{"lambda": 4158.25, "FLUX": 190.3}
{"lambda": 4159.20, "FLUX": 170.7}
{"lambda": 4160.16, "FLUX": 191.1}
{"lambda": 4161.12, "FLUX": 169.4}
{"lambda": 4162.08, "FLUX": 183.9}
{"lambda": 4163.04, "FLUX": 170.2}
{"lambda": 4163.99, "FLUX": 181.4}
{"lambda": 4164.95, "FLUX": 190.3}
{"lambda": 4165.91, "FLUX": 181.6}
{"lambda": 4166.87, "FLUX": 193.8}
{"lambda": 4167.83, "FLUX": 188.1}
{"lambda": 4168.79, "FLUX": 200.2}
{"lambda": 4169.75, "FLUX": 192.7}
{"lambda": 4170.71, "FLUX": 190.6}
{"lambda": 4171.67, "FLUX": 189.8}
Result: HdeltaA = -3.7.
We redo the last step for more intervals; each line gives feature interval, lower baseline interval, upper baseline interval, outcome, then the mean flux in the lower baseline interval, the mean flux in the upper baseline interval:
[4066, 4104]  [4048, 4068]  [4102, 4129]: -1.2 Ang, 193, 206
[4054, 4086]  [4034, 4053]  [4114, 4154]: -2.2 Ang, 184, 193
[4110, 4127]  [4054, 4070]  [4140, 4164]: -1.5 Ang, 197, 182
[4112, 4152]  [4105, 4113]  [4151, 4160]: 0.6 Ang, 217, 178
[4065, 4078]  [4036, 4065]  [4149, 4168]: -1.0 Ang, 189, 180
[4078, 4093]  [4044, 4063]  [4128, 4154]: -1.1 Ang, 192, 188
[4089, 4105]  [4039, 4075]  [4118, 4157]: -1.6 Ang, 192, 190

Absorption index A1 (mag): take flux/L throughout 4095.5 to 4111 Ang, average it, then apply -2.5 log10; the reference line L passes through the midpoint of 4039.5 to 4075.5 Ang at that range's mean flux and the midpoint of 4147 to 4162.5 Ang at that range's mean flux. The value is -0.15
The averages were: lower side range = 193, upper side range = 179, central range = 213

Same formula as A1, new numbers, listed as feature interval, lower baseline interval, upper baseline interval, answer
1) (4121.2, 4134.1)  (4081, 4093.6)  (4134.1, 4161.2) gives -0.038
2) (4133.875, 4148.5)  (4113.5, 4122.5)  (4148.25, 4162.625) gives -0.006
